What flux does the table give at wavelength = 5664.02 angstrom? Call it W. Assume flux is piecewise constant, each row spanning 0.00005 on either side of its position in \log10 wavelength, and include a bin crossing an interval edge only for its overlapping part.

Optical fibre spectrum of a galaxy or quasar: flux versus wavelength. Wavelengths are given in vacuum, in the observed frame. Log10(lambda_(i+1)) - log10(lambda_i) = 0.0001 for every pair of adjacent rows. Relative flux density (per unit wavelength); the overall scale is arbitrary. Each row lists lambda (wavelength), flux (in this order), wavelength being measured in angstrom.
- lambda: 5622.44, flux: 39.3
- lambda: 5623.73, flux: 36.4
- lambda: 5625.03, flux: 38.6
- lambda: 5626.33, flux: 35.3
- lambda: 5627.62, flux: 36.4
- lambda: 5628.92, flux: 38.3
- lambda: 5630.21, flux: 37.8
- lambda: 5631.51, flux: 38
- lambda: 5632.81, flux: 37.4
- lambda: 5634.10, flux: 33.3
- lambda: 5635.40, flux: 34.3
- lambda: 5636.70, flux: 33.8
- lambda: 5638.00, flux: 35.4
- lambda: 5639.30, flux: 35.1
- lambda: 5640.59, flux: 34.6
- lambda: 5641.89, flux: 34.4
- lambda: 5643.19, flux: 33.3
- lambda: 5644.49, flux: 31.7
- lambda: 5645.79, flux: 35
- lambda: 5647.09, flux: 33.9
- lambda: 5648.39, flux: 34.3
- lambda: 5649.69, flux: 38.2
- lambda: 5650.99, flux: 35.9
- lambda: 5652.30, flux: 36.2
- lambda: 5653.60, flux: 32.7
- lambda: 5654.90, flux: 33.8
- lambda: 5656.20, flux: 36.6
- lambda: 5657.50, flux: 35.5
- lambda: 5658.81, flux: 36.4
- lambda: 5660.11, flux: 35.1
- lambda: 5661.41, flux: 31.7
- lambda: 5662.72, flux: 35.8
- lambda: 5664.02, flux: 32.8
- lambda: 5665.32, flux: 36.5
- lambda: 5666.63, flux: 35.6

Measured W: 32.8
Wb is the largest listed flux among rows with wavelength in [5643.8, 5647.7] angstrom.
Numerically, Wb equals 35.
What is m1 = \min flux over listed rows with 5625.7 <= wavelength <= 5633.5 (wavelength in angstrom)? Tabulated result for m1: 35.3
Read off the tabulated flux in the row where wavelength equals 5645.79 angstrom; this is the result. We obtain 35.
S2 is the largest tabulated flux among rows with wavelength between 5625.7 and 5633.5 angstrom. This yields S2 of 38.3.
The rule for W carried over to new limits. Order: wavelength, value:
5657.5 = 35.5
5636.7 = 33.8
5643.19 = 33.3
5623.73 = 36.4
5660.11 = 35.1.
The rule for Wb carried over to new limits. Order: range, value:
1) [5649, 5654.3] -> 38.2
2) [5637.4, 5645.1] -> 35.4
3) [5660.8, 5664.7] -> 35.8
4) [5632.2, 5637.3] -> 37.4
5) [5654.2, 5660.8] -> 36.6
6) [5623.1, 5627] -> 38.6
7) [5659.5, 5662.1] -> 35.1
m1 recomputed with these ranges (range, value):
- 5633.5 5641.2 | 33.3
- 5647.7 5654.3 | 32.7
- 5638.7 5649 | 31.7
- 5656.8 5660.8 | 35.1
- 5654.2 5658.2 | 33.8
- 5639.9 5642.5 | 34.4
